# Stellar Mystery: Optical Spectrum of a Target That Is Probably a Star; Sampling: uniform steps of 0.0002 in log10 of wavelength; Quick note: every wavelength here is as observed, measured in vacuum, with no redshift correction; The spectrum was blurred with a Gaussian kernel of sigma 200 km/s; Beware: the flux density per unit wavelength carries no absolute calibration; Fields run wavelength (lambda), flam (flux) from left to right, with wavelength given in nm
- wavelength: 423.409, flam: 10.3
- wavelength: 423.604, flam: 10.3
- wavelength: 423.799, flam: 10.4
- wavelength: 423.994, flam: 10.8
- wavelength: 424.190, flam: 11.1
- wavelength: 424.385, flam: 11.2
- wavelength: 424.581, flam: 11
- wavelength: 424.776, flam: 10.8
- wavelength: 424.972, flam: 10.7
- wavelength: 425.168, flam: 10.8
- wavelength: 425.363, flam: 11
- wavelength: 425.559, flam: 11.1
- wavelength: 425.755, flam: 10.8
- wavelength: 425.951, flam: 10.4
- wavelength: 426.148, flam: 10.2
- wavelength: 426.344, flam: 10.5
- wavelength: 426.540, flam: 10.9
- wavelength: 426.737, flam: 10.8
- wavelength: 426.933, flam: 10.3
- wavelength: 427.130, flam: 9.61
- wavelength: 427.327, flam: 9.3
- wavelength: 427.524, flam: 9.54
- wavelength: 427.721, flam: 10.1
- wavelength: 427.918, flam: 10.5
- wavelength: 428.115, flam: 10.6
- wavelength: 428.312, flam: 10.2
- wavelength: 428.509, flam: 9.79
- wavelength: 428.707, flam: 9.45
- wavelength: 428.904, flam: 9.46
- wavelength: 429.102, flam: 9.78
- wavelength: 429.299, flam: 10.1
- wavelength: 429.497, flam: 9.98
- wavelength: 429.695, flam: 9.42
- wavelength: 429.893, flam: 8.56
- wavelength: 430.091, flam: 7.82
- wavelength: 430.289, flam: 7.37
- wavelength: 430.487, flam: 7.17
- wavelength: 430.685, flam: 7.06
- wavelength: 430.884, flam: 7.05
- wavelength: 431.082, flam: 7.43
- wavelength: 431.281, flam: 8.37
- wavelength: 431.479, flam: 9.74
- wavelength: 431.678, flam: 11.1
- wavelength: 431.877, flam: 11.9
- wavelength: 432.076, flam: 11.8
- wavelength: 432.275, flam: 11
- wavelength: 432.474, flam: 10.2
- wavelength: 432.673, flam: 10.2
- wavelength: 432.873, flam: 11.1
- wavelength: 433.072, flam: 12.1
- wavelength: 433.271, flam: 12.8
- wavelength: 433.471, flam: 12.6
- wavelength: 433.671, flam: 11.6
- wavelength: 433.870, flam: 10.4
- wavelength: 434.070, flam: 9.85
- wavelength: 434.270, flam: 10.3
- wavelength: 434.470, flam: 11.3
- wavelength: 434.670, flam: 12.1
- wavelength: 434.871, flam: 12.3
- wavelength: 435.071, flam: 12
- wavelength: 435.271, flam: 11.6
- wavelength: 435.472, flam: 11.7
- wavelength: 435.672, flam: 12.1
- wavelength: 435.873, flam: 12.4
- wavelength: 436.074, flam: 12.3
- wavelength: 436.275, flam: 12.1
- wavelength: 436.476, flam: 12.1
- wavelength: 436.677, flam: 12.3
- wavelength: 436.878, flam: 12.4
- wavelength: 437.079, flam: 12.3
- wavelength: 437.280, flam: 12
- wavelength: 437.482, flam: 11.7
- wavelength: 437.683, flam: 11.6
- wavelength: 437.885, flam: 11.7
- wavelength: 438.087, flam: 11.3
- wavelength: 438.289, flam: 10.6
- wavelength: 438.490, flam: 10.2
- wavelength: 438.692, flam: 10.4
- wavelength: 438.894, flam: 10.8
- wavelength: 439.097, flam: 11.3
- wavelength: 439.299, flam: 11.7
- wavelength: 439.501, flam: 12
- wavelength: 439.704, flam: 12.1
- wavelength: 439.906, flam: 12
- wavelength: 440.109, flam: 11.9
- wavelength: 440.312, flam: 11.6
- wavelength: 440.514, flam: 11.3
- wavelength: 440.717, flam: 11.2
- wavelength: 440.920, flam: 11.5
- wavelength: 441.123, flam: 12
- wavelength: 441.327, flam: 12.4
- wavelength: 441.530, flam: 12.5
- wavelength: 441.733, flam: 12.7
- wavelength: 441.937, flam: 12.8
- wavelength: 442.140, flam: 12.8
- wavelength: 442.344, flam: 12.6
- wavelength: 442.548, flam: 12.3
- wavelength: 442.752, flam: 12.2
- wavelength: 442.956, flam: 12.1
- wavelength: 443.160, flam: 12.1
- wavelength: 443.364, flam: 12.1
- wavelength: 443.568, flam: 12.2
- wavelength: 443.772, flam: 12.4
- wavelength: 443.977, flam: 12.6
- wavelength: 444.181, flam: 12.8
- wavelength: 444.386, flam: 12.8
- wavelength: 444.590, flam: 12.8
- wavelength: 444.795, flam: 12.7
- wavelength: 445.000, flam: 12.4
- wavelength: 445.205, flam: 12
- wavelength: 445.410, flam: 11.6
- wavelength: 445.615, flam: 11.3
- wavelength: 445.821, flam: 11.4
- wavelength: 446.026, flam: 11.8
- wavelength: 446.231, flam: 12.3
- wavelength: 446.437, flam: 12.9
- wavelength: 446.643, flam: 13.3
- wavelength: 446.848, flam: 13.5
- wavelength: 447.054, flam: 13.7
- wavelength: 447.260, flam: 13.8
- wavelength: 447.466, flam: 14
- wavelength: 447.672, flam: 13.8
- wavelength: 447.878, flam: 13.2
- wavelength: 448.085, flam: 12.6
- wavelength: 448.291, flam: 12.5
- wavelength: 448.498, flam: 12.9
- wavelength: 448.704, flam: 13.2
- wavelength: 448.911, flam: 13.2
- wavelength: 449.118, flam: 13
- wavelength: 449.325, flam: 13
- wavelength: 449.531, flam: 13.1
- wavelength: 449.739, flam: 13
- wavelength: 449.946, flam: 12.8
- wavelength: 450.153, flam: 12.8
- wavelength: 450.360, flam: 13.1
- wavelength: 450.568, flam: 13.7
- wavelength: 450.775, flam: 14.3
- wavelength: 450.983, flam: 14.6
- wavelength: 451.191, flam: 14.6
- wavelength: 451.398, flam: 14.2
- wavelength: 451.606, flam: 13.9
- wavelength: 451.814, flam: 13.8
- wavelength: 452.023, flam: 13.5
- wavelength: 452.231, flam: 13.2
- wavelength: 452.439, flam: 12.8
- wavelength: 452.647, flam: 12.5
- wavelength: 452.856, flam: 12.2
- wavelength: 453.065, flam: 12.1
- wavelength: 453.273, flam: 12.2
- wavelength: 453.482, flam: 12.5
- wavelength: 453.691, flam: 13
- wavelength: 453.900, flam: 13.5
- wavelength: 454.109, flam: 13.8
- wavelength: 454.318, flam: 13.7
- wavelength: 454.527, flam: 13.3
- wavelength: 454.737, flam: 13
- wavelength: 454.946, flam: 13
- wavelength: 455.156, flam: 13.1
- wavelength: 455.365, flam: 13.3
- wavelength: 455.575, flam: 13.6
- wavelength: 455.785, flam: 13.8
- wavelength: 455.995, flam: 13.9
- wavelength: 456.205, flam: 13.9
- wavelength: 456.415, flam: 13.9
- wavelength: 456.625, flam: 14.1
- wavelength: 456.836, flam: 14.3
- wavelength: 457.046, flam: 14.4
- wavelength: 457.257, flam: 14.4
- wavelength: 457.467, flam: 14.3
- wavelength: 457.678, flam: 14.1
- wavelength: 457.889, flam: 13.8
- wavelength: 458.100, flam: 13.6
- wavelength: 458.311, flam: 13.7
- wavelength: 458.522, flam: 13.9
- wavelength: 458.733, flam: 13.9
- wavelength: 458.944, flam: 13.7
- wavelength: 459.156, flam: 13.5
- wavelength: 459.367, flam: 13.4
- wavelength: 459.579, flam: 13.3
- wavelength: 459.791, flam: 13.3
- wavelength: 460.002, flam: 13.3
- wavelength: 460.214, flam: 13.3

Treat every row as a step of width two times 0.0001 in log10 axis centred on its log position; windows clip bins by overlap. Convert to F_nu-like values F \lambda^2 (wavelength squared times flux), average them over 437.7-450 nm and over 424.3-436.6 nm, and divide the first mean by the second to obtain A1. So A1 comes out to 1.25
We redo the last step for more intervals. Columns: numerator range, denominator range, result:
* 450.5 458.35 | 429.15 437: 1.41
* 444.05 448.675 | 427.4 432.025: 1.48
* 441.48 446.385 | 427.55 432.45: 1.39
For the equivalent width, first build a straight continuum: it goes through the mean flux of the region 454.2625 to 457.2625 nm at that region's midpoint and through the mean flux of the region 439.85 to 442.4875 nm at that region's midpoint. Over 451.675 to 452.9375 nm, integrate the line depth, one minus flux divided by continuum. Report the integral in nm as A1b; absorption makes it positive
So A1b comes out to 0.03 nm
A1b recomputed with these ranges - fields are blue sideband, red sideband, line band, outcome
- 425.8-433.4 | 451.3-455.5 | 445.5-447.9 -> -0.14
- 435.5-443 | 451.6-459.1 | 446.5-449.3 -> -0.12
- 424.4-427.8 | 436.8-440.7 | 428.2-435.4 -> 0.53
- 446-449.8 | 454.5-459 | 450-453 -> -0.02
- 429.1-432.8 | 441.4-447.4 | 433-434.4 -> -0.20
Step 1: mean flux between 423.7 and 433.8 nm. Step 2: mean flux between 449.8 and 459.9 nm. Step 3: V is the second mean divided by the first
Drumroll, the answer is 1.3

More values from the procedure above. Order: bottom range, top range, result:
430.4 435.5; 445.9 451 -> 1.25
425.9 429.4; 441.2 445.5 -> 1.23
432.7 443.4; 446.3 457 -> 1.13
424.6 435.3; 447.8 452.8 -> 1.30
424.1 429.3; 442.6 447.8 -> 1.21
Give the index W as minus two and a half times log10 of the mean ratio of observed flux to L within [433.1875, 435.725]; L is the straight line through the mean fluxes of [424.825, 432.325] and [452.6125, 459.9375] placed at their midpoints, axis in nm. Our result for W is -0.099 mag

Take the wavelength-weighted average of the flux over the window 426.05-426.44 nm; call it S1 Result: 10.4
